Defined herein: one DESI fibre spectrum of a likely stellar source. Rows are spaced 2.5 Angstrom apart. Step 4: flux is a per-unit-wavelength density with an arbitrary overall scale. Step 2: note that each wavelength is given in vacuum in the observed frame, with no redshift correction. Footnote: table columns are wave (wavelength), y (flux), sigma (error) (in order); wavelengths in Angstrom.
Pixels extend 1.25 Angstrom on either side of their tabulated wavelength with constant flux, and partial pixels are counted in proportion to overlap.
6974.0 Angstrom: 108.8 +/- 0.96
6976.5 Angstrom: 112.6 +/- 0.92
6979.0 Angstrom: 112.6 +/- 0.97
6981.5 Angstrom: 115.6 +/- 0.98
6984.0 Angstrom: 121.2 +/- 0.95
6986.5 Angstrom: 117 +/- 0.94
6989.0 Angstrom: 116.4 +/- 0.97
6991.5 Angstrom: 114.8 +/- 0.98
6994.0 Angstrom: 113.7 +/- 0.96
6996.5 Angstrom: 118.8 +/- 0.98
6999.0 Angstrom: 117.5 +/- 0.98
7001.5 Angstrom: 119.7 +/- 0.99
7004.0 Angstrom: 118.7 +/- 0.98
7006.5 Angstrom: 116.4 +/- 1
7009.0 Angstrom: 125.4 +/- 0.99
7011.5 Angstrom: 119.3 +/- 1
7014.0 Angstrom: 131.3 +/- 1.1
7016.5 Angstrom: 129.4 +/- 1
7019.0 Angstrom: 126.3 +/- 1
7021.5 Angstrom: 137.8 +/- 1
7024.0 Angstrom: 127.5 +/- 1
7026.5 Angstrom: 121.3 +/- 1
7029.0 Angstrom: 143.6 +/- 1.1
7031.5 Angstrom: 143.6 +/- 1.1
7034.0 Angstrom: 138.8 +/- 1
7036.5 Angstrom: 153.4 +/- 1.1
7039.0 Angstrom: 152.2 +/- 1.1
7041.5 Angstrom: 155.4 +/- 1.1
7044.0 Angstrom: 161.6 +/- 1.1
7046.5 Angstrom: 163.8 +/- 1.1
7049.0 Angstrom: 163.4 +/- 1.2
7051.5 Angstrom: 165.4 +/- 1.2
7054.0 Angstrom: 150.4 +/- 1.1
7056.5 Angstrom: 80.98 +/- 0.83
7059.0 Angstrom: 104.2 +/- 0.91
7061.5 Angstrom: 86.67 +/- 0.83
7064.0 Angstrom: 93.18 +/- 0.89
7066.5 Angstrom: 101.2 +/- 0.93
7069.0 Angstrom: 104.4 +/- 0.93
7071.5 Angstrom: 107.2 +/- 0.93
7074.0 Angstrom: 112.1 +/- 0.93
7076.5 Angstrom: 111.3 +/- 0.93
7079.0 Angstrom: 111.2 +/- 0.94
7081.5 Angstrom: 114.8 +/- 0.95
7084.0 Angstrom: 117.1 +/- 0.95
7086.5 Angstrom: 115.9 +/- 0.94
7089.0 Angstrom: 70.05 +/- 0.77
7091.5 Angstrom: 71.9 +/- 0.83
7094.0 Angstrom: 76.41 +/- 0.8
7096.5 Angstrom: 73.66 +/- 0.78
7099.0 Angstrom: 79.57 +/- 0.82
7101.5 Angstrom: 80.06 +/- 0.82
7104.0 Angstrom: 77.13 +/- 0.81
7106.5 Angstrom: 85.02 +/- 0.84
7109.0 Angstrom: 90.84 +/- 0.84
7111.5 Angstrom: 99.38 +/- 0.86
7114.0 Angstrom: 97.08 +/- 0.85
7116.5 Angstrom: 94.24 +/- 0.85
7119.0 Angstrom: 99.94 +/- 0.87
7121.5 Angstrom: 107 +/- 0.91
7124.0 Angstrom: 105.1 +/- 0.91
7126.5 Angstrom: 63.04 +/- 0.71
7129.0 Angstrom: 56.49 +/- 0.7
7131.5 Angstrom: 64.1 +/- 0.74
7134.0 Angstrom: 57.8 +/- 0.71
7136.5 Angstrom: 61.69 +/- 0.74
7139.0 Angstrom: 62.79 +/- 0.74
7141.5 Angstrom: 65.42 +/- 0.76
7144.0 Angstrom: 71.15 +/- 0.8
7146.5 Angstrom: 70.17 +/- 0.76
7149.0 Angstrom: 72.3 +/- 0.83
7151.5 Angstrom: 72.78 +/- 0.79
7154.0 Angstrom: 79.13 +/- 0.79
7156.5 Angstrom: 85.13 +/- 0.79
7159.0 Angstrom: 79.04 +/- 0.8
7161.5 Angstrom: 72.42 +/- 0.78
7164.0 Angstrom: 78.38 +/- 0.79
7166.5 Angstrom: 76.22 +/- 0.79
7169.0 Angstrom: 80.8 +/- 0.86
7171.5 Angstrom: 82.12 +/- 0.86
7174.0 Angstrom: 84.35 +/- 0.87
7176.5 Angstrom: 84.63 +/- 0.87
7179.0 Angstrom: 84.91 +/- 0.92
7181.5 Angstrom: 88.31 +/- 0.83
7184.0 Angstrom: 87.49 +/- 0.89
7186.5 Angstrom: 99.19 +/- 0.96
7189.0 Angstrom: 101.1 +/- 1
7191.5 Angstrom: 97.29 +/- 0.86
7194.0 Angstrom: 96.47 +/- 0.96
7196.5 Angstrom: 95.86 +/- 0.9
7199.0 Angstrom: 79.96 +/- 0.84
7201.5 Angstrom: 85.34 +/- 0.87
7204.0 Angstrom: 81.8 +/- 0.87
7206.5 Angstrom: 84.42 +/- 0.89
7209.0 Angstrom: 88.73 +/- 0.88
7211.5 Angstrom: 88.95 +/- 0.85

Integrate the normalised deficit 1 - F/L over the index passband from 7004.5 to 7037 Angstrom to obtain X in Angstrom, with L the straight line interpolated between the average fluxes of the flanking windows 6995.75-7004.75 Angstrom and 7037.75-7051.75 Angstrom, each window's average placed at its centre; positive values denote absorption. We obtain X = 1.56 Angstrom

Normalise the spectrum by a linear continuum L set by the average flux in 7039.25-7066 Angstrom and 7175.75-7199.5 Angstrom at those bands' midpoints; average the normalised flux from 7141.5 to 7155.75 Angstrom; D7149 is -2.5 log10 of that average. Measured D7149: 0.382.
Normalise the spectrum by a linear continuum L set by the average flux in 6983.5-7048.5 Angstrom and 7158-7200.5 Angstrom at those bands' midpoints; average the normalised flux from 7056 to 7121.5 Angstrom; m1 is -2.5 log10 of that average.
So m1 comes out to 0.17 mag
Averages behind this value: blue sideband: 131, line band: 94.8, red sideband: 86.4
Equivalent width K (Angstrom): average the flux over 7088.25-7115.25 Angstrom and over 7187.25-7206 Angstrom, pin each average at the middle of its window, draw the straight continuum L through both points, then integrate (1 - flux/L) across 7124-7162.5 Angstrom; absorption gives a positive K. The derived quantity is 7.2 Angstrom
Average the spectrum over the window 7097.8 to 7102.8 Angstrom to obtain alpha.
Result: 79.8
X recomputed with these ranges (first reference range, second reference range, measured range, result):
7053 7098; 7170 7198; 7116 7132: 1.9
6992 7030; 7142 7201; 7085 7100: 3.1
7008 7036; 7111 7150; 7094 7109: 2.0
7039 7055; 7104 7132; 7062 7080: 4.0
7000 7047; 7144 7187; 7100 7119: 2.3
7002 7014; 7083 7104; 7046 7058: -4.7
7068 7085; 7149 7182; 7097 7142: 7.4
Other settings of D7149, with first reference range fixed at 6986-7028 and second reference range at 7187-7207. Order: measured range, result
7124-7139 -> 0.49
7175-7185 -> 0.09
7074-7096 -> 0.11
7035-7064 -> -0.19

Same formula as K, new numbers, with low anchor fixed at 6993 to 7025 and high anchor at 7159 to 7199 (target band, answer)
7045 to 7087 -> -2.6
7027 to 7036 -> -1.7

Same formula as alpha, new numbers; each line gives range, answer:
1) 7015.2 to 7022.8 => 131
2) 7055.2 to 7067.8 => 93.5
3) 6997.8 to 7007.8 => 118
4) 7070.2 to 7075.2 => 110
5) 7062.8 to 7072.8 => 102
